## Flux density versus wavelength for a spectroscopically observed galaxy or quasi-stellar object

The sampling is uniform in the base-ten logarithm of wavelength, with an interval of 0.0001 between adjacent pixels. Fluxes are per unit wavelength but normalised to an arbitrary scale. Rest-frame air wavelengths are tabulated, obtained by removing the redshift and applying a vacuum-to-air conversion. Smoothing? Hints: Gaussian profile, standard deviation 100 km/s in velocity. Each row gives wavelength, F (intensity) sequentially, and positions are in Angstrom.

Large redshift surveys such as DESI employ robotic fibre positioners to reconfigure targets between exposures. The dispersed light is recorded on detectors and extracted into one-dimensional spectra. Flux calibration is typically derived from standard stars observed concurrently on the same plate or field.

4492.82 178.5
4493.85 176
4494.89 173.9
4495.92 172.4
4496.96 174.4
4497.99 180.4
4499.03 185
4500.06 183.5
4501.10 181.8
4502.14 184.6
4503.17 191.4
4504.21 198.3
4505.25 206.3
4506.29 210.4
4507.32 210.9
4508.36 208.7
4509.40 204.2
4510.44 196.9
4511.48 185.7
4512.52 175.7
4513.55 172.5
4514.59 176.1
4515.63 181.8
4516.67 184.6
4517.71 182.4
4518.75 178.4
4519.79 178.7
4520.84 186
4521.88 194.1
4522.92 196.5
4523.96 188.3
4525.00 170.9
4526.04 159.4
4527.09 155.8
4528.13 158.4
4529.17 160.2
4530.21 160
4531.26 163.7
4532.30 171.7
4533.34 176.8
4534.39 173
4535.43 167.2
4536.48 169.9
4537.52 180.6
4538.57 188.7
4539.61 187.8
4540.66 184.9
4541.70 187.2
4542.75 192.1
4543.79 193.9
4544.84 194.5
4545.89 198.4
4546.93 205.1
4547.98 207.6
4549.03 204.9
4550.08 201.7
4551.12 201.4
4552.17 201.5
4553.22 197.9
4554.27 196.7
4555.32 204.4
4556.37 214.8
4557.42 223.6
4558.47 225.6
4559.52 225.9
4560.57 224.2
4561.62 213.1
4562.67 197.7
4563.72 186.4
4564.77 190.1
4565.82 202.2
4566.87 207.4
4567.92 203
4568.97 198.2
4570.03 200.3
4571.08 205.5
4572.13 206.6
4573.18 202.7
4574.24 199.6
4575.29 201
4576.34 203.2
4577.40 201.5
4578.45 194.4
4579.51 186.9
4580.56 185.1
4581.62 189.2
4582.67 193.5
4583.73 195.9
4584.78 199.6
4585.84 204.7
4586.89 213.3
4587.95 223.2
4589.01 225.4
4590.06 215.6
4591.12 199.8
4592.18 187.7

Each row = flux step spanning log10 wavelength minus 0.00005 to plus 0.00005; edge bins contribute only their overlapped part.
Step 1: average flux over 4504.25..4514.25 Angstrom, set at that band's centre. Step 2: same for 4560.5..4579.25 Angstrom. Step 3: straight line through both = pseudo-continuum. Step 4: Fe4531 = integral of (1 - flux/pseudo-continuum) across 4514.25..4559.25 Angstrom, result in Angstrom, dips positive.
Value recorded 2.67 Angstrom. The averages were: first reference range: 197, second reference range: 201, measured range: 187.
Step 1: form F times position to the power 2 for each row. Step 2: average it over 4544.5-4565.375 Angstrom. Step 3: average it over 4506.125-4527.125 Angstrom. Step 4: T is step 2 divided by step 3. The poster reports 1.1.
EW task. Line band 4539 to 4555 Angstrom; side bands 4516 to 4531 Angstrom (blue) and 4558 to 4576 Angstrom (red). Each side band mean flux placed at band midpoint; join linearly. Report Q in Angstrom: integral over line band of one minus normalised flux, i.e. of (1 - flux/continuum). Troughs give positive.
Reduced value -0.5 Angstrom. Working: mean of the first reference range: 175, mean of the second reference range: 205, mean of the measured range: 197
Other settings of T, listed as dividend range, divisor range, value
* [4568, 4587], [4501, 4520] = 1.08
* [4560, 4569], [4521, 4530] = 1.19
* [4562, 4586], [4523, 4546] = 1.14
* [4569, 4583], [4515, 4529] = 1.14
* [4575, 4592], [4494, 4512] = 1.10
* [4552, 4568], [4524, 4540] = 1.23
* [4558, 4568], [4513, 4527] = 1.18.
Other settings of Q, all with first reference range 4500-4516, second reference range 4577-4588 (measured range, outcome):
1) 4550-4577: -1.2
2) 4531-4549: 0.8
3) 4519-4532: 1.4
